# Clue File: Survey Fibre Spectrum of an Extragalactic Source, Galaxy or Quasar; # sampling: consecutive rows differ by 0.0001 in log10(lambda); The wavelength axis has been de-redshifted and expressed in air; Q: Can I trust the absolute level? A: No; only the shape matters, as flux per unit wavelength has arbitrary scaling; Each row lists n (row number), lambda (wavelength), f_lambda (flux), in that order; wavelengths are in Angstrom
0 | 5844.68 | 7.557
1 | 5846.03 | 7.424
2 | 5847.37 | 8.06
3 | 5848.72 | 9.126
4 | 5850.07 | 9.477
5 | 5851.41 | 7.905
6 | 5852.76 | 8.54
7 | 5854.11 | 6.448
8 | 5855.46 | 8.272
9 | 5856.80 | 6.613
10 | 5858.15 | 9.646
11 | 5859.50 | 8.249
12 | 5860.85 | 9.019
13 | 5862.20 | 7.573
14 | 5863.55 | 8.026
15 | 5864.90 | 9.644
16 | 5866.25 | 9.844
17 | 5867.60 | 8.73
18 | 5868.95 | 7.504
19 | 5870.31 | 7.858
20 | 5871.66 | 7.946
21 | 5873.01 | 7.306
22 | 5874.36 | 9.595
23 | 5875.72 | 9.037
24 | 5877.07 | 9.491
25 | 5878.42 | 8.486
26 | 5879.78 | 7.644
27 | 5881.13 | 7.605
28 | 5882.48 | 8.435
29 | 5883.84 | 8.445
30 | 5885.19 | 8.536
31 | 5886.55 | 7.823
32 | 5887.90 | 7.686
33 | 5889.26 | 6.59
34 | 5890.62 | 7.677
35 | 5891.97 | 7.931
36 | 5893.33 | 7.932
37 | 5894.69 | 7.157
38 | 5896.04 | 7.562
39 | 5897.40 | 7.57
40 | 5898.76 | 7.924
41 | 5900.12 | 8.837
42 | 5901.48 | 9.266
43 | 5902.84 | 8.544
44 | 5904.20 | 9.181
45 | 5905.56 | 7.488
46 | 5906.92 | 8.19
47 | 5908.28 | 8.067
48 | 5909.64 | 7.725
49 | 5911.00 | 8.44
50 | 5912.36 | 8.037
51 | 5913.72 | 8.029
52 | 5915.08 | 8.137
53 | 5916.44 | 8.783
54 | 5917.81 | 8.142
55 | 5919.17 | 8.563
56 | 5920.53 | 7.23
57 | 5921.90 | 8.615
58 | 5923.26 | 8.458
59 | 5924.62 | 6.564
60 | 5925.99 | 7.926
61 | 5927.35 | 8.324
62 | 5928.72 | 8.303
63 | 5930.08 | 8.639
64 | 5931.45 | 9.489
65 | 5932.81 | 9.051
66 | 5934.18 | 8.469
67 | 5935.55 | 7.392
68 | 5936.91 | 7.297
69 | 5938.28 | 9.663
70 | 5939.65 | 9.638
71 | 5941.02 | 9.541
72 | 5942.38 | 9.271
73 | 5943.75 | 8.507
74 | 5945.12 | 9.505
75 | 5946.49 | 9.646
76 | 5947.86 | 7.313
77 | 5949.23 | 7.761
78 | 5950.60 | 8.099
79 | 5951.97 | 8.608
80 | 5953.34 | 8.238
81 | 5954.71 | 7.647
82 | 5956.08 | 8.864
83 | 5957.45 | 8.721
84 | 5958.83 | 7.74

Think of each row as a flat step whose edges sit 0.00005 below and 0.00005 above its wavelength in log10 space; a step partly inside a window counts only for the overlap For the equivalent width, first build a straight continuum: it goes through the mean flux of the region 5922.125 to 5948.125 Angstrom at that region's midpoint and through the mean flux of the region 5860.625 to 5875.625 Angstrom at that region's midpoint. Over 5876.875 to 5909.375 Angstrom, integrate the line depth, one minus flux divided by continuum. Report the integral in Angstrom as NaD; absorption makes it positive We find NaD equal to 1.73 Angstrom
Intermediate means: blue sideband 8.46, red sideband 8.6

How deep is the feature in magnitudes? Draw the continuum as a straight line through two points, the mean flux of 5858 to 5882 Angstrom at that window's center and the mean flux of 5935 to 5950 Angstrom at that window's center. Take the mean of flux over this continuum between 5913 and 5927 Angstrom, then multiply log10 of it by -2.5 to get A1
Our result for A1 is 0.075 mag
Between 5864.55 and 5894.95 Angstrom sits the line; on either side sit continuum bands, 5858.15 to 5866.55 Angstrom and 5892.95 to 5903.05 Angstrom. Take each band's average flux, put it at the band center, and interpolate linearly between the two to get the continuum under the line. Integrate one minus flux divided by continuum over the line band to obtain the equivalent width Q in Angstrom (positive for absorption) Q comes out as 0.8 Angstrom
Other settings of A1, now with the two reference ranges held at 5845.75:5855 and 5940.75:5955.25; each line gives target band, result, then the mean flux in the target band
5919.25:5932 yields 0.04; 8.18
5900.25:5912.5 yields 0.00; 8.36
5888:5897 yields 0.12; 7.49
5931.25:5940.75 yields -0.03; 8.71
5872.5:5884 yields -0.02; 8.46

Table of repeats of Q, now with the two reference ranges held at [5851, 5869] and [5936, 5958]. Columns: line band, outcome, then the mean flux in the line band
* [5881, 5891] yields 0.6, 7.87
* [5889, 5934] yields 1.9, 8.15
